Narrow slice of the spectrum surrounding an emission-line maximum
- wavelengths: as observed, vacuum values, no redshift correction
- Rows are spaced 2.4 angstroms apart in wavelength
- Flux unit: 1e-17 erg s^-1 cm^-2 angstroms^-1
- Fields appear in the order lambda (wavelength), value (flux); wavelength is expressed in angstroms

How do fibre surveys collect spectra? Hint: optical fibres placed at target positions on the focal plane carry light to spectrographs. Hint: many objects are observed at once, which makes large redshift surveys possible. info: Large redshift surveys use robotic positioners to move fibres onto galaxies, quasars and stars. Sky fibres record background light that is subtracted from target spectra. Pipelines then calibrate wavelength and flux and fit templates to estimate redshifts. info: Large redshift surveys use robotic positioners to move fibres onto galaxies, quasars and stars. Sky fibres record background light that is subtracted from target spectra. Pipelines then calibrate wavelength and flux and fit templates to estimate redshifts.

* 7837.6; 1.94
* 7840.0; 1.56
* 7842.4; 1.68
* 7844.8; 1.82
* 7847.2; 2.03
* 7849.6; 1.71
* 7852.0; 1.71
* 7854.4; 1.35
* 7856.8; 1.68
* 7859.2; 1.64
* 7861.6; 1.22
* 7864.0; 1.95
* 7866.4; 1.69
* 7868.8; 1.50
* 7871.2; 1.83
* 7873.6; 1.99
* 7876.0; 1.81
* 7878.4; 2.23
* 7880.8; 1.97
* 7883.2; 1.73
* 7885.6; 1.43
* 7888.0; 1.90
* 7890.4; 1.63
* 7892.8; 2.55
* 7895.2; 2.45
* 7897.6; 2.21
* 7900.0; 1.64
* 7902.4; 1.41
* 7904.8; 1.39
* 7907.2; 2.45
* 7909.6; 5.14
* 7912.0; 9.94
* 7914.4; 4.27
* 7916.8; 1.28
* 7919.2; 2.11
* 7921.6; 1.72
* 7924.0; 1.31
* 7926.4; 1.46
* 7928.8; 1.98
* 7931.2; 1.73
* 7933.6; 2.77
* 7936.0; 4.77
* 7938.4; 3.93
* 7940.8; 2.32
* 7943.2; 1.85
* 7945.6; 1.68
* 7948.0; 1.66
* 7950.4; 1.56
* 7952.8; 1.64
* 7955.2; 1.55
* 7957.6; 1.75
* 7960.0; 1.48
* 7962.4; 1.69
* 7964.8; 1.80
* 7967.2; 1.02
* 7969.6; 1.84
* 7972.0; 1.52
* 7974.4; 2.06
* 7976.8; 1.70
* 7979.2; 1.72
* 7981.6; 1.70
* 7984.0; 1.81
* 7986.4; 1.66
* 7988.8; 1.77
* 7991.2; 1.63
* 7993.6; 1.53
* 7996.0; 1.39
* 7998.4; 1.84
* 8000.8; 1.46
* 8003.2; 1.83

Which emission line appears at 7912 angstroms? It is H-alpha 6563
